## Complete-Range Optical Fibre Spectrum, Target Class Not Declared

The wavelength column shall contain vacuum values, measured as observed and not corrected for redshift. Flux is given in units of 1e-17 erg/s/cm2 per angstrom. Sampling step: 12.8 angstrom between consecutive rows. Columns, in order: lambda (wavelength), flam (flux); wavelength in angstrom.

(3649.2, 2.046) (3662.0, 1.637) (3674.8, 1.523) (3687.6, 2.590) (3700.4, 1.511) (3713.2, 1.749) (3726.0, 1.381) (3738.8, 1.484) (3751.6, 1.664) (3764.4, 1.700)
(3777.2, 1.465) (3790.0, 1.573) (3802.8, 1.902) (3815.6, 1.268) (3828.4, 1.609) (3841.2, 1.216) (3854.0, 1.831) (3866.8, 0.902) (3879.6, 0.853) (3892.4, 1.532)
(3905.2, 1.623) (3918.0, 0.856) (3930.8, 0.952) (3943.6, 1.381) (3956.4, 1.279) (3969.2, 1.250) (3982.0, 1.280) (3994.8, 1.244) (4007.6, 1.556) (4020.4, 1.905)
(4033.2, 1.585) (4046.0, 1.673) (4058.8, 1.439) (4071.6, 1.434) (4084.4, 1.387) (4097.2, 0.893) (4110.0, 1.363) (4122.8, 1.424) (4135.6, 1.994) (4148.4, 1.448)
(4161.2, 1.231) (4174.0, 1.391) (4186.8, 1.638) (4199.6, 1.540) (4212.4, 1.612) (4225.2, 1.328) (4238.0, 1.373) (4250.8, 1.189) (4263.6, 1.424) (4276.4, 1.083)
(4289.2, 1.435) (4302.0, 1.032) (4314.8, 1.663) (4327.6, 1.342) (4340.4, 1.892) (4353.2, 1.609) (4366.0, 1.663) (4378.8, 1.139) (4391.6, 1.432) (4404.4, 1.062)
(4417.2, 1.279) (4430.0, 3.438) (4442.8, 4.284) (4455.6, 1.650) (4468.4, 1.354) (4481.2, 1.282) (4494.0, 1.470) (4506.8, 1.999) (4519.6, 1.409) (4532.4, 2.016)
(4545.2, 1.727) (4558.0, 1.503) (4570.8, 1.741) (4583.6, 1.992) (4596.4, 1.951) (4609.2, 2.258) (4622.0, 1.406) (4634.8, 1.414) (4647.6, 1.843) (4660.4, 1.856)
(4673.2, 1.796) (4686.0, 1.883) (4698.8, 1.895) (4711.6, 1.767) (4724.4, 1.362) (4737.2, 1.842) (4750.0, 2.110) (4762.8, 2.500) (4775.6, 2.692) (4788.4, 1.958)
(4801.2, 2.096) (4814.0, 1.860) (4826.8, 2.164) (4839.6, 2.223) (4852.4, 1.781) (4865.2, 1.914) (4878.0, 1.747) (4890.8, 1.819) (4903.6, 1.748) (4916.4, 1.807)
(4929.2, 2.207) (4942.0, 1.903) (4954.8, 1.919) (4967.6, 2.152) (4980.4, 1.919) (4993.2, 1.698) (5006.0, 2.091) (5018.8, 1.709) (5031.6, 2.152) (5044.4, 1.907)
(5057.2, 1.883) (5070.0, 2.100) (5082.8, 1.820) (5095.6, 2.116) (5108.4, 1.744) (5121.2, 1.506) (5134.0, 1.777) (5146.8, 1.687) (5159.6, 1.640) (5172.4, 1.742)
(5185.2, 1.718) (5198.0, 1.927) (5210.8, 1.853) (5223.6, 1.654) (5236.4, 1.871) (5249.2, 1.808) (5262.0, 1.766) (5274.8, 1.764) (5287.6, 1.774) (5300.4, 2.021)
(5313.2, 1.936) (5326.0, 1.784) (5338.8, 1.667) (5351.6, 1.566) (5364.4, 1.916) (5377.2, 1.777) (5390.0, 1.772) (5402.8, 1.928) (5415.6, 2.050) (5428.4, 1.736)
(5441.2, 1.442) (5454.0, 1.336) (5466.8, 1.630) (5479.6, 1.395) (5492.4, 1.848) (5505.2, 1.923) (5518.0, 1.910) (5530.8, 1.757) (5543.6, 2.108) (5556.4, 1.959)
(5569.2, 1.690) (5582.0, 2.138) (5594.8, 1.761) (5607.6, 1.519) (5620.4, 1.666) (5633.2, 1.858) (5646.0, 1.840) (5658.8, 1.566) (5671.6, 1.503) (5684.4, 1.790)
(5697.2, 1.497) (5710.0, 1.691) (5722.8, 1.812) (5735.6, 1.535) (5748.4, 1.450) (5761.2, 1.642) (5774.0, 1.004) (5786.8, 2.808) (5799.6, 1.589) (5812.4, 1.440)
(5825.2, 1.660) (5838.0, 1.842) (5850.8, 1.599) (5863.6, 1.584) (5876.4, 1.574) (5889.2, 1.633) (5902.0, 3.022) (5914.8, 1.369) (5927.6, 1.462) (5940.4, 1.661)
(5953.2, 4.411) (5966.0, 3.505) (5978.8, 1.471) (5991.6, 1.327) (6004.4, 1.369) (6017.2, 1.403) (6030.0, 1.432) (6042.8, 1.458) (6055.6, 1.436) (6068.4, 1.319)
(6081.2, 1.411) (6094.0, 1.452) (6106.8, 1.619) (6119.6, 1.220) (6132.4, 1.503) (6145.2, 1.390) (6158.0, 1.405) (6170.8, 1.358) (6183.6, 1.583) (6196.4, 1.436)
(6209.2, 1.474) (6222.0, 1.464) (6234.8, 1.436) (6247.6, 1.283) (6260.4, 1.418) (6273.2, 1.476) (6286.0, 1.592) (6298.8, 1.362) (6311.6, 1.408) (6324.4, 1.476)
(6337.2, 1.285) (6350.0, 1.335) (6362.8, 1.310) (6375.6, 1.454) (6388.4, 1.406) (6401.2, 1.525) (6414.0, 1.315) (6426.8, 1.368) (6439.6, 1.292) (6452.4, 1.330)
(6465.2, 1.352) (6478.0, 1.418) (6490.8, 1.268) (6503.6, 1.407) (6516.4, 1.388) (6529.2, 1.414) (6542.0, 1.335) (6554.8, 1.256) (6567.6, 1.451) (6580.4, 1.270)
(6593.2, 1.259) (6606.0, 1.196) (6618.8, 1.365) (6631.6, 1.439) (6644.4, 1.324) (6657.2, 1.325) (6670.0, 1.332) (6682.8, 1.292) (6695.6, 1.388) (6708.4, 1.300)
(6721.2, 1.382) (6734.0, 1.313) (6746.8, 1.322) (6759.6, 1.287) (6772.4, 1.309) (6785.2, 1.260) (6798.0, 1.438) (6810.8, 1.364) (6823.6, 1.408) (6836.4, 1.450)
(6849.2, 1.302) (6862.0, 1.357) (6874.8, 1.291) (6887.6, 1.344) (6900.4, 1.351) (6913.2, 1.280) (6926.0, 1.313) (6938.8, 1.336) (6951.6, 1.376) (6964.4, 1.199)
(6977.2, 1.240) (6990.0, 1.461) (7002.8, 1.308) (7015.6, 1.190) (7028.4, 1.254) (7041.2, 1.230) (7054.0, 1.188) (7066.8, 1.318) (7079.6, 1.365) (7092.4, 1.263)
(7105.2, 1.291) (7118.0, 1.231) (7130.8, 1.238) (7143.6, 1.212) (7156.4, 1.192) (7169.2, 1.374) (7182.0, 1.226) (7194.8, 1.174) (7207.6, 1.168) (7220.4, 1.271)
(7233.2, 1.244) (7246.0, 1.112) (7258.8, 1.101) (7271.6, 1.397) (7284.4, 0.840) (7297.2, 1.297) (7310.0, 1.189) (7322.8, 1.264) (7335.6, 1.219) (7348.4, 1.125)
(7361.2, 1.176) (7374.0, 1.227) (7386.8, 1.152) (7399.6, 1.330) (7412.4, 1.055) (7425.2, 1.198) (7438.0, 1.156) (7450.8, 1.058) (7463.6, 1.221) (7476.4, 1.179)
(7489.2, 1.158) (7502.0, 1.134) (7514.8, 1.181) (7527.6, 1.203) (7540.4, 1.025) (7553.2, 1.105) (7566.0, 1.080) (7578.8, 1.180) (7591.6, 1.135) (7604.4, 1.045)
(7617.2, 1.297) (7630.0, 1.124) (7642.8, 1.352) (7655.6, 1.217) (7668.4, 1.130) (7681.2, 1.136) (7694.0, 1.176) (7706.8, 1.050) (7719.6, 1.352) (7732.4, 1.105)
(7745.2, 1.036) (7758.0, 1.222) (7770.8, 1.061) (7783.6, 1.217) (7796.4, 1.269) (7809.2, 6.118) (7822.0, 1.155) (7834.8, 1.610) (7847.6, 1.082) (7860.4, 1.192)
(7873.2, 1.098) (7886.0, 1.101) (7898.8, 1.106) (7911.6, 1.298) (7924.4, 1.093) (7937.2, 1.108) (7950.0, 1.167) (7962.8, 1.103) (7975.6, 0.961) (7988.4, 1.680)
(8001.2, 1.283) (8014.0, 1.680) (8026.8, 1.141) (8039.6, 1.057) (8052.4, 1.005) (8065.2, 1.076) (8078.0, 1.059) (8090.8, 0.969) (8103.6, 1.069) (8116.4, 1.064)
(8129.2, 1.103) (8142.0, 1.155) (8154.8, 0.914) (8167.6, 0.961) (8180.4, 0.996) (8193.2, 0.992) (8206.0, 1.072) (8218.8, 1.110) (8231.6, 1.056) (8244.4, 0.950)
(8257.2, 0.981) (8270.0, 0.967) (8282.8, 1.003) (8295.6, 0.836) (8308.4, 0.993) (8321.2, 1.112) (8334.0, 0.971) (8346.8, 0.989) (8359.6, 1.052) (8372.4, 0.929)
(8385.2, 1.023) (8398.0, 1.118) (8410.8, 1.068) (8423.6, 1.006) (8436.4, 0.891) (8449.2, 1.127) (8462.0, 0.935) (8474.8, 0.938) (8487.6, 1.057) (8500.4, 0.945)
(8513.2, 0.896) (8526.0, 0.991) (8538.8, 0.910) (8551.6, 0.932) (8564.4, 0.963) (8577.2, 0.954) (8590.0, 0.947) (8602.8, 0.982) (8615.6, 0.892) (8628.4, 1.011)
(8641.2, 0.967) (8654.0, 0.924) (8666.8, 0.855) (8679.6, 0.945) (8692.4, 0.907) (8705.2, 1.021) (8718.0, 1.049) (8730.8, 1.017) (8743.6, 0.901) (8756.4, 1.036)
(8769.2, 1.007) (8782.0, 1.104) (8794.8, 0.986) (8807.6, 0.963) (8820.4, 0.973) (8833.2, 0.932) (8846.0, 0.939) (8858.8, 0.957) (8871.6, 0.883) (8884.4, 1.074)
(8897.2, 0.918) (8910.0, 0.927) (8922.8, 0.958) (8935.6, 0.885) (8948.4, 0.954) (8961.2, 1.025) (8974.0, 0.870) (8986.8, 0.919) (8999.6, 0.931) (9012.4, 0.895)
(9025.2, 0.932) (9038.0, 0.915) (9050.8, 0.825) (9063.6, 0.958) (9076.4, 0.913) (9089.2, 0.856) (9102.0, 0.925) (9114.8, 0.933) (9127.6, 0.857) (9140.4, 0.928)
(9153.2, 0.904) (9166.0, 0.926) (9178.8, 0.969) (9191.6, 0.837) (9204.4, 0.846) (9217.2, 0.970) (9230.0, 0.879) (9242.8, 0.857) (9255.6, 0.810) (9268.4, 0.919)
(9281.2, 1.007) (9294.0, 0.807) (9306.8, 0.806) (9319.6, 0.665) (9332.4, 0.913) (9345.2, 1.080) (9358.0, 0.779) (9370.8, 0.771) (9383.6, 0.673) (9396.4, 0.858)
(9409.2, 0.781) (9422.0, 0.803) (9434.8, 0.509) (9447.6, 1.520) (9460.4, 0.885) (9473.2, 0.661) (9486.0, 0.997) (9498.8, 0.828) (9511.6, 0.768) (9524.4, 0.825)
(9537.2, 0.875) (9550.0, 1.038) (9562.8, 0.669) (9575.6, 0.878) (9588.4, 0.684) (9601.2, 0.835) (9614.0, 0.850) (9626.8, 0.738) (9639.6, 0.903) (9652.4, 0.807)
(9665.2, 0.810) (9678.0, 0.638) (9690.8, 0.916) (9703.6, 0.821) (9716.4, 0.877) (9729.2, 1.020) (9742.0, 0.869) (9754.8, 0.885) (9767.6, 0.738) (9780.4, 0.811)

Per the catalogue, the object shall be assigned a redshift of 0.190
